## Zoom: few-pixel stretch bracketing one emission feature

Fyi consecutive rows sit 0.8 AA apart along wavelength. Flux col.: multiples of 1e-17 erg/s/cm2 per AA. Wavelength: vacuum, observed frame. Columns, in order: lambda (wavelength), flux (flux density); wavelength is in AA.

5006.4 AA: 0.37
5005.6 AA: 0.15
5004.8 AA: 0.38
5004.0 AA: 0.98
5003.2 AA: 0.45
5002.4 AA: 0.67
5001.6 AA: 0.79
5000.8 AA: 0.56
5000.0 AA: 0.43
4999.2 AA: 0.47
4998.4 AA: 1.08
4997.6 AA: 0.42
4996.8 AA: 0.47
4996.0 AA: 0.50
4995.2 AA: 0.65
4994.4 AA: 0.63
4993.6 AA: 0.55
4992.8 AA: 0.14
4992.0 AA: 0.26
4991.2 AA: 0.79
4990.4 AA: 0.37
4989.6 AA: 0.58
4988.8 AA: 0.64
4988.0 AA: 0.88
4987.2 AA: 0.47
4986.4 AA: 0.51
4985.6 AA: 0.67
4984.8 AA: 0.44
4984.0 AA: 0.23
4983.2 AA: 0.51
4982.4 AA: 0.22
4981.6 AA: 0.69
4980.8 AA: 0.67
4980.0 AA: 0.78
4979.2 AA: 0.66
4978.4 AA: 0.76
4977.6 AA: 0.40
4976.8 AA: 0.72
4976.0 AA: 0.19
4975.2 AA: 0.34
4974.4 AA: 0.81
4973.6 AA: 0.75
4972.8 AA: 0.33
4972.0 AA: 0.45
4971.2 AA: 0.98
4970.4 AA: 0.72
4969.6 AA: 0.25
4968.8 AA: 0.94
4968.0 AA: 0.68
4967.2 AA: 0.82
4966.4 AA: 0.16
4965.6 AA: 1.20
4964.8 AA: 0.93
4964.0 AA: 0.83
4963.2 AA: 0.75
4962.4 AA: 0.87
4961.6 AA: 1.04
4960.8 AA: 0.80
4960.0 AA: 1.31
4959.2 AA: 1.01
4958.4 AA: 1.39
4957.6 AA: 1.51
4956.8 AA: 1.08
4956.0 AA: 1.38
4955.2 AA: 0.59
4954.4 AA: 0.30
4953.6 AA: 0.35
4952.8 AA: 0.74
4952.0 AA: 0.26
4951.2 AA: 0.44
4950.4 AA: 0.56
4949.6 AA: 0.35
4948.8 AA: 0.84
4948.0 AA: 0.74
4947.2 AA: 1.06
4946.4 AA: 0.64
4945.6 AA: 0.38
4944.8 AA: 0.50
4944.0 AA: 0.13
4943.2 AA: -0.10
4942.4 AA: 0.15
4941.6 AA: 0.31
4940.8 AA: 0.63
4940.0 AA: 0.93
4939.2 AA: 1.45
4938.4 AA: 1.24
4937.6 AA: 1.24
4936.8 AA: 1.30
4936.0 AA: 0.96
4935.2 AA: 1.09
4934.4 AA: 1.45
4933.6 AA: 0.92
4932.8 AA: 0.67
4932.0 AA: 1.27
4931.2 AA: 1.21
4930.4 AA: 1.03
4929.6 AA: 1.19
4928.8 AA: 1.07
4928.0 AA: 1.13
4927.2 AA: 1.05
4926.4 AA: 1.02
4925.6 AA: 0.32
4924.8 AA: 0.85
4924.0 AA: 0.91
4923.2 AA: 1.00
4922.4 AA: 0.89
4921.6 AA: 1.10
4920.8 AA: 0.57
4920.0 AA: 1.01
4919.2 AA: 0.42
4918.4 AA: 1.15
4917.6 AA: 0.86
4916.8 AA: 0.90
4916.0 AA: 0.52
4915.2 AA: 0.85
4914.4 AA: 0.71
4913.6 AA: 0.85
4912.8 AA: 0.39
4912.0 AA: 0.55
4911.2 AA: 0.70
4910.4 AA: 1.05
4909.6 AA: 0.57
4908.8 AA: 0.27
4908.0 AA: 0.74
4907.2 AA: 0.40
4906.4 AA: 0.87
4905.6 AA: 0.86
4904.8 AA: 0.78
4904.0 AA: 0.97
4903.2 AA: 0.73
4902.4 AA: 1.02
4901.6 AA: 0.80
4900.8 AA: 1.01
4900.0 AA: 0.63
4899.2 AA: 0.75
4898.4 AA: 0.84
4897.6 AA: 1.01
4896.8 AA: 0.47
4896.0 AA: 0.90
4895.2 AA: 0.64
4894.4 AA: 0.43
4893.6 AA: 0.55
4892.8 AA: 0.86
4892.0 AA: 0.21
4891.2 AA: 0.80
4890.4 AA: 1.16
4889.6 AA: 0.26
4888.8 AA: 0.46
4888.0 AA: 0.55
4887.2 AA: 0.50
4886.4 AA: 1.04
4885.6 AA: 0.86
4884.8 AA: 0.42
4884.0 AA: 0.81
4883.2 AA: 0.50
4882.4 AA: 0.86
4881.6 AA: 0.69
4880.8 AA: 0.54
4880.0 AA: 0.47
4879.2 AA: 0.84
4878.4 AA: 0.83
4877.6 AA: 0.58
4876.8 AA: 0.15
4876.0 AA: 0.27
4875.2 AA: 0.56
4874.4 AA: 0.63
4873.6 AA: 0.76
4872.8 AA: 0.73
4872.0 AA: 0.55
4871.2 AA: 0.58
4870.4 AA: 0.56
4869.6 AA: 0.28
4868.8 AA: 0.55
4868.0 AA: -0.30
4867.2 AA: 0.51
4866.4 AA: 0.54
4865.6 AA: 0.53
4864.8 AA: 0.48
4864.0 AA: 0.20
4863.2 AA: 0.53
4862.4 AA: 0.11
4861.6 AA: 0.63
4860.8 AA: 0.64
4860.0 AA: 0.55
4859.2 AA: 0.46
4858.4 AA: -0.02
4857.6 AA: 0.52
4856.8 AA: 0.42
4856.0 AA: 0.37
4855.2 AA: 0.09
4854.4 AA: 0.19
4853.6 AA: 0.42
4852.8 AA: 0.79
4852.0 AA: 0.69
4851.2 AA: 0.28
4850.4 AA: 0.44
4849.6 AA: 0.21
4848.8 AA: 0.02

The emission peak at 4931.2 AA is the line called C IV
